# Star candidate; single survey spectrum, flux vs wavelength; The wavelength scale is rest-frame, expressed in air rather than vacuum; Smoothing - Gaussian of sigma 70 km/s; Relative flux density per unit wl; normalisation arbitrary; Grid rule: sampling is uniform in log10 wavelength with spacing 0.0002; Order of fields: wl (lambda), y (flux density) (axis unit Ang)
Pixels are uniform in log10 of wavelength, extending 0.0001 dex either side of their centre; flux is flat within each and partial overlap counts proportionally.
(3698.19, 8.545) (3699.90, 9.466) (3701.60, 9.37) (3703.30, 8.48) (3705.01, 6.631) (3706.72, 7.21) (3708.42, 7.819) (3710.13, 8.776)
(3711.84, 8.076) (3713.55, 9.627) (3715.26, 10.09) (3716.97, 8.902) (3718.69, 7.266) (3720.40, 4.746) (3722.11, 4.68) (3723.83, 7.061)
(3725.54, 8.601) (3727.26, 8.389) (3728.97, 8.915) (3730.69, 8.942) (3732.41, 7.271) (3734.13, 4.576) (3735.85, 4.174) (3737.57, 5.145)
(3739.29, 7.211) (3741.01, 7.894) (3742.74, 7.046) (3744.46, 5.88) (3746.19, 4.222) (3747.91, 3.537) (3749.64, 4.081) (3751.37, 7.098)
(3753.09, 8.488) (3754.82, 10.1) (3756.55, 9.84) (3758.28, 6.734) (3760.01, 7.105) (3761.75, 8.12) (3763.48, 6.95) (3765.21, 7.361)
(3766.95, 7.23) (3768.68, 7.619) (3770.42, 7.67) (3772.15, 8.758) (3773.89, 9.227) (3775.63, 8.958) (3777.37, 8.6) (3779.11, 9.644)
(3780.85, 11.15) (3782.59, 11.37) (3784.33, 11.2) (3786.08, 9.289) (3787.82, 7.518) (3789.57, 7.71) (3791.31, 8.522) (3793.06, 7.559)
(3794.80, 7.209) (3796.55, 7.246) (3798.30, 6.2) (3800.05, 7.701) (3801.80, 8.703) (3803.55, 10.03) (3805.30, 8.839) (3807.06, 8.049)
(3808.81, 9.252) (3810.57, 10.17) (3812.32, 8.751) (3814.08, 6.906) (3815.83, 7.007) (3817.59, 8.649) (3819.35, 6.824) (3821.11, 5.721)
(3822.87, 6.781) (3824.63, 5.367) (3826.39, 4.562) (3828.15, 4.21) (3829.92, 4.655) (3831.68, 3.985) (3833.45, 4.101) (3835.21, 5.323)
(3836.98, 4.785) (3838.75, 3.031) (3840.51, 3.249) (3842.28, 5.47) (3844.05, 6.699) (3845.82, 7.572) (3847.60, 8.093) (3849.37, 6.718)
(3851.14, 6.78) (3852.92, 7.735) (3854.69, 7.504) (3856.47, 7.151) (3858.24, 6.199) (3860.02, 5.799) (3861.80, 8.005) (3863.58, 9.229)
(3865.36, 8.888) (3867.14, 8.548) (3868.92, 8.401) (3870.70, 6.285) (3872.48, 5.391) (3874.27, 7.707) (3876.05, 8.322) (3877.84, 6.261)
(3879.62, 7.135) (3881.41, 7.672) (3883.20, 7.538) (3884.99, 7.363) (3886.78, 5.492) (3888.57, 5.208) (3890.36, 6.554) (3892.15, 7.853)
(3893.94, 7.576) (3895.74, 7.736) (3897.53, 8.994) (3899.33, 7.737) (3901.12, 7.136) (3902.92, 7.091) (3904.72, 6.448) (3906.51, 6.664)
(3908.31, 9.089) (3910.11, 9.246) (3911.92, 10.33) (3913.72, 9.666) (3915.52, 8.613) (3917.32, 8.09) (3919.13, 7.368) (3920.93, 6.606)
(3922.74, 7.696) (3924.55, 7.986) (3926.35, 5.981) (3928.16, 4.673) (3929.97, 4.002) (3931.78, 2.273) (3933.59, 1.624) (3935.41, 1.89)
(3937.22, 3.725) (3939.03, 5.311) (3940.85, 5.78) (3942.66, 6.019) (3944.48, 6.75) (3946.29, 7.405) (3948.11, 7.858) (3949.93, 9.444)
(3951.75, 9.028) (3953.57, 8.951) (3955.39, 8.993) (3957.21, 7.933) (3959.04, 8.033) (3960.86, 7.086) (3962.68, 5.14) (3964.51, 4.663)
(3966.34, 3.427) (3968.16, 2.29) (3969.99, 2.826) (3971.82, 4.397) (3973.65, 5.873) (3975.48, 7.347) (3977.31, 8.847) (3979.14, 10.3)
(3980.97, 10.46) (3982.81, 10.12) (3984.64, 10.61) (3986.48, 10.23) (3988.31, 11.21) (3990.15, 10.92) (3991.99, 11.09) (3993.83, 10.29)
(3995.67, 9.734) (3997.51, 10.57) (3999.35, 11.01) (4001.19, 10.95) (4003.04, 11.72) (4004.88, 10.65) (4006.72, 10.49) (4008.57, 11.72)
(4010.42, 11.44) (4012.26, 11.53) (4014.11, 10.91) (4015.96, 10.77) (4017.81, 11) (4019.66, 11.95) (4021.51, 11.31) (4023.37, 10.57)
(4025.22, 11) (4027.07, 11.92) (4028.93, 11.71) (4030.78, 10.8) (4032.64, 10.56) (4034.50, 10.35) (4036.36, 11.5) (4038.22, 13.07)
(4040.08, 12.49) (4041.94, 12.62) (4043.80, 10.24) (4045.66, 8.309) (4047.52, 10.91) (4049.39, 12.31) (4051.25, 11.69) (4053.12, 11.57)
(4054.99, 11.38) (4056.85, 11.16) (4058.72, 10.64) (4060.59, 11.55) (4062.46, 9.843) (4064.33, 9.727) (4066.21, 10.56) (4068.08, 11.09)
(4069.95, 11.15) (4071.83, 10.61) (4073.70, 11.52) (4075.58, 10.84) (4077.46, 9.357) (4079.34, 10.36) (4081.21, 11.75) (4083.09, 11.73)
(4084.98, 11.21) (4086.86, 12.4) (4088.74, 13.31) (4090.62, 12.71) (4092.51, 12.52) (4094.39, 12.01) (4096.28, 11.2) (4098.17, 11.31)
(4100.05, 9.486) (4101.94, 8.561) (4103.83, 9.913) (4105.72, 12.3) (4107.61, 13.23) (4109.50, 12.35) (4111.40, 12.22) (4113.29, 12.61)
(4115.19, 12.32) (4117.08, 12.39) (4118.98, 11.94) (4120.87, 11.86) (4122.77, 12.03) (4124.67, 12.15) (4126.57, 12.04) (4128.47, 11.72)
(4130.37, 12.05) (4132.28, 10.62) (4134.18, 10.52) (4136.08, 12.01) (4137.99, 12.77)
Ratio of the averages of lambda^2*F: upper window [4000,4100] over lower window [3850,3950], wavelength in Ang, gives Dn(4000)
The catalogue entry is 1.75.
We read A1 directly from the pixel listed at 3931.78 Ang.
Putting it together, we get 2.273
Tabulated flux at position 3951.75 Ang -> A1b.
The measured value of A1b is 9.028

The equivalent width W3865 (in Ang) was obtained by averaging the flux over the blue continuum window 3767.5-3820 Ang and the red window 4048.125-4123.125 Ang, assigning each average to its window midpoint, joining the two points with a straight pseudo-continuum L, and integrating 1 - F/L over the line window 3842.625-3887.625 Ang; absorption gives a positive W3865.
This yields 9.6 Ang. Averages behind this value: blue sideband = 8.54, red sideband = 11.4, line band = 7.28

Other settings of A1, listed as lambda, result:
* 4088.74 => 13.31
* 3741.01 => 7.894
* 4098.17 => 11.31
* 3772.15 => 8.758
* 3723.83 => 7.061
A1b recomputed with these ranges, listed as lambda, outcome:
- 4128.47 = 11.72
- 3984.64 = 10.61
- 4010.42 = 11.44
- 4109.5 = 12.35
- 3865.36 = 8.888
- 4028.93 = 11.71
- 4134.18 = 10.52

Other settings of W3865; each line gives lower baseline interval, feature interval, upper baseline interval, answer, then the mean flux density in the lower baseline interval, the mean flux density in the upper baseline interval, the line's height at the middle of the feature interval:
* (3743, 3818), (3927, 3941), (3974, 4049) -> 8.9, 8.04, 10.8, 9.88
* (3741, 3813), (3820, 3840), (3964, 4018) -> 8.6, 8.07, 9.27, 8.36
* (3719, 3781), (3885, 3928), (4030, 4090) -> 7.8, 7.27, 11.2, 9.23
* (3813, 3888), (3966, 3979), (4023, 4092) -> 5.5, 6.51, 11.2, 9.28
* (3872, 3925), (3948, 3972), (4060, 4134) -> 6.3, 7.57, 11.4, 8.77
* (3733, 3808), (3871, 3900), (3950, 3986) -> 1.2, 7.72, 7.27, 7.45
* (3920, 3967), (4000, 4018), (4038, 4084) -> -4.6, 6.1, 11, 8.85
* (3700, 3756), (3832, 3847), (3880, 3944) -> 4.0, 7.24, 6.66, 6.89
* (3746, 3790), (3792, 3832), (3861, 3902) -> 3.4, 8.13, 7.44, 7.86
